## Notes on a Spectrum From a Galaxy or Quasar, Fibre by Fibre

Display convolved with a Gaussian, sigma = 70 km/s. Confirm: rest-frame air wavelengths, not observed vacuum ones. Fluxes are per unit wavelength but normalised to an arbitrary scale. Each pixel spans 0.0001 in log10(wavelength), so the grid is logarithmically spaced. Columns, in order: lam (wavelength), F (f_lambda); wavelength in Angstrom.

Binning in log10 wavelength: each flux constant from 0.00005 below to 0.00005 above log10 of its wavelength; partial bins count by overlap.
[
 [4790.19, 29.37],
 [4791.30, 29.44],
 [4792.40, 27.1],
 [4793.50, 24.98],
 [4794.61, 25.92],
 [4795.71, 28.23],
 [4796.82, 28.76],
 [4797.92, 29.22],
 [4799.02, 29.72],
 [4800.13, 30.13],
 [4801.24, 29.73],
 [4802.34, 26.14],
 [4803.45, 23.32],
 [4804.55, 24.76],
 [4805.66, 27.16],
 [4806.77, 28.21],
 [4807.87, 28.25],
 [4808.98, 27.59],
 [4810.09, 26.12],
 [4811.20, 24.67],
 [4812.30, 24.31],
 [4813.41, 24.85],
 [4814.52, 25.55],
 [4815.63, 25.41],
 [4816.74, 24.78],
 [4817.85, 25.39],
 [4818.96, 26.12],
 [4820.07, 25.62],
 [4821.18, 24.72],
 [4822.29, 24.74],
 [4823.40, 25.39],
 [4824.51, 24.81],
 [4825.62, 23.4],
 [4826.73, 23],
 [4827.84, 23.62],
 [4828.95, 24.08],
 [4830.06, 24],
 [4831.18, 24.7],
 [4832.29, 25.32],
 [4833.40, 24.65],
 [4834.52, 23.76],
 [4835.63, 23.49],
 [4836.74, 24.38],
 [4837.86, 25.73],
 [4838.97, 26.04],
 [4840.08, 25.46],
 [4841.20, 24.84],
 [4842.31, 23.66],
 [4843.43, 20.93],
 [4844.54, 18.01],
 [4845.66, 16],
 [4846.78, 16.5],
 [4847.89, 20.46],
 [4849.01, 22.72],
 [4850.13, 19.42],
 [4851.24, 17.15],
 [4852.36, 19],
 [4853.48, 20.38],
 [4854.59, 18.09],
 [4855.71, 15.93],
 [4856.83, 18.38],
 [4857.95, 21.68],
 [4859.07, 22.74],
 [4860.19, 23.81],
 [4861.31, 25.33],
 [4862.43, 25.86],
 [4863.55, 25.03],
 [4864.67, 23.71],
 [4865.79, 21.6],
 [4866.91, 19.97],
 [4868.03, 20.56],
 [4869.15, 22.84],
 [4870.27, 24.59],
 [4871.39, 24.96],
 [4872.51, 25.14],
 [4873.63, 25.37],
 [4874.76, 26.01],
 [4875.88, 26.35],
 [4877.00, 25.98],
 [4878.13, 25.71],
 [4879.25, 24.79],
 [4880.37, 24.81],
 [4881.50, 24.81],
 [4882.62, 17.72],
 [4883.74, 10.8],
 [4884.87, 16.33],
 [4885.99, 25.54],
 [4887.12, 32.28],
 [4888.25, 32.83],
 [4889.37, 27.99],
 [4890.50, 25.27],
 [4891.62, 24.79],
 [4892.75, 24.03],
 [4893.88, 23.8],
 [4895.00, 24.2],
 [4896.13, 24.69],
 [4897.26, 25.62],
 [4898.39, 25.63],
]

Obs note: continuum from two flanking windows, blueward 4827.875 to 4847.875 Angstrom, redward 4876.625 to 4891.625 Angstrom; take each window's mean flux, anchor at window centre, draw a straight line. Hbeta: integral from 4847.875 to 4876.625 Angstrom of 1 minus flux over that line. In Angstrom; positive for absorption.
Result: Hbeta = 1.70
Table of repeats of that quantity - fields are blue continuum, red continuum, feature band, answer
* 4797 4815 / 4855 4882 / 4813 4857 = 4.5 Angstrom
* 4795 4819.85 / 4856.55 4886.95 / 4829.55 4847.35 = 1.5 Angstrom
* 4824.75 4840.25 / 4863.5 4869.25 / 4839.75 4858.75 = 2.7 Angstrom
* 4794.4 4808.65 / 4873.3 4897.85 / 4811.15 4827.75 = 1.4 Angstrom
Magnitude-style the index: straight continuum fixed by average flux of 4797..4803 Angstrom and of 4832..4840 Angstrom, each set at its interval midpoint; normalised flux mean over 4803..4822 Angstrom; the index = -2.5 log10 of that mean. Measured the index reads 0.07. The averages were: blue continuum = 28.9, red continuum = 24.8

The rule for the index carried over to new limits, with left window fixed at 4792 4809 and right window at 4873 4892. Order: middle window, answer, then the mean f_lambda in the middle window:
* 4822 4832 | 0.098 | 24.2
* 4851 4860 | 0.296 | 19.4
